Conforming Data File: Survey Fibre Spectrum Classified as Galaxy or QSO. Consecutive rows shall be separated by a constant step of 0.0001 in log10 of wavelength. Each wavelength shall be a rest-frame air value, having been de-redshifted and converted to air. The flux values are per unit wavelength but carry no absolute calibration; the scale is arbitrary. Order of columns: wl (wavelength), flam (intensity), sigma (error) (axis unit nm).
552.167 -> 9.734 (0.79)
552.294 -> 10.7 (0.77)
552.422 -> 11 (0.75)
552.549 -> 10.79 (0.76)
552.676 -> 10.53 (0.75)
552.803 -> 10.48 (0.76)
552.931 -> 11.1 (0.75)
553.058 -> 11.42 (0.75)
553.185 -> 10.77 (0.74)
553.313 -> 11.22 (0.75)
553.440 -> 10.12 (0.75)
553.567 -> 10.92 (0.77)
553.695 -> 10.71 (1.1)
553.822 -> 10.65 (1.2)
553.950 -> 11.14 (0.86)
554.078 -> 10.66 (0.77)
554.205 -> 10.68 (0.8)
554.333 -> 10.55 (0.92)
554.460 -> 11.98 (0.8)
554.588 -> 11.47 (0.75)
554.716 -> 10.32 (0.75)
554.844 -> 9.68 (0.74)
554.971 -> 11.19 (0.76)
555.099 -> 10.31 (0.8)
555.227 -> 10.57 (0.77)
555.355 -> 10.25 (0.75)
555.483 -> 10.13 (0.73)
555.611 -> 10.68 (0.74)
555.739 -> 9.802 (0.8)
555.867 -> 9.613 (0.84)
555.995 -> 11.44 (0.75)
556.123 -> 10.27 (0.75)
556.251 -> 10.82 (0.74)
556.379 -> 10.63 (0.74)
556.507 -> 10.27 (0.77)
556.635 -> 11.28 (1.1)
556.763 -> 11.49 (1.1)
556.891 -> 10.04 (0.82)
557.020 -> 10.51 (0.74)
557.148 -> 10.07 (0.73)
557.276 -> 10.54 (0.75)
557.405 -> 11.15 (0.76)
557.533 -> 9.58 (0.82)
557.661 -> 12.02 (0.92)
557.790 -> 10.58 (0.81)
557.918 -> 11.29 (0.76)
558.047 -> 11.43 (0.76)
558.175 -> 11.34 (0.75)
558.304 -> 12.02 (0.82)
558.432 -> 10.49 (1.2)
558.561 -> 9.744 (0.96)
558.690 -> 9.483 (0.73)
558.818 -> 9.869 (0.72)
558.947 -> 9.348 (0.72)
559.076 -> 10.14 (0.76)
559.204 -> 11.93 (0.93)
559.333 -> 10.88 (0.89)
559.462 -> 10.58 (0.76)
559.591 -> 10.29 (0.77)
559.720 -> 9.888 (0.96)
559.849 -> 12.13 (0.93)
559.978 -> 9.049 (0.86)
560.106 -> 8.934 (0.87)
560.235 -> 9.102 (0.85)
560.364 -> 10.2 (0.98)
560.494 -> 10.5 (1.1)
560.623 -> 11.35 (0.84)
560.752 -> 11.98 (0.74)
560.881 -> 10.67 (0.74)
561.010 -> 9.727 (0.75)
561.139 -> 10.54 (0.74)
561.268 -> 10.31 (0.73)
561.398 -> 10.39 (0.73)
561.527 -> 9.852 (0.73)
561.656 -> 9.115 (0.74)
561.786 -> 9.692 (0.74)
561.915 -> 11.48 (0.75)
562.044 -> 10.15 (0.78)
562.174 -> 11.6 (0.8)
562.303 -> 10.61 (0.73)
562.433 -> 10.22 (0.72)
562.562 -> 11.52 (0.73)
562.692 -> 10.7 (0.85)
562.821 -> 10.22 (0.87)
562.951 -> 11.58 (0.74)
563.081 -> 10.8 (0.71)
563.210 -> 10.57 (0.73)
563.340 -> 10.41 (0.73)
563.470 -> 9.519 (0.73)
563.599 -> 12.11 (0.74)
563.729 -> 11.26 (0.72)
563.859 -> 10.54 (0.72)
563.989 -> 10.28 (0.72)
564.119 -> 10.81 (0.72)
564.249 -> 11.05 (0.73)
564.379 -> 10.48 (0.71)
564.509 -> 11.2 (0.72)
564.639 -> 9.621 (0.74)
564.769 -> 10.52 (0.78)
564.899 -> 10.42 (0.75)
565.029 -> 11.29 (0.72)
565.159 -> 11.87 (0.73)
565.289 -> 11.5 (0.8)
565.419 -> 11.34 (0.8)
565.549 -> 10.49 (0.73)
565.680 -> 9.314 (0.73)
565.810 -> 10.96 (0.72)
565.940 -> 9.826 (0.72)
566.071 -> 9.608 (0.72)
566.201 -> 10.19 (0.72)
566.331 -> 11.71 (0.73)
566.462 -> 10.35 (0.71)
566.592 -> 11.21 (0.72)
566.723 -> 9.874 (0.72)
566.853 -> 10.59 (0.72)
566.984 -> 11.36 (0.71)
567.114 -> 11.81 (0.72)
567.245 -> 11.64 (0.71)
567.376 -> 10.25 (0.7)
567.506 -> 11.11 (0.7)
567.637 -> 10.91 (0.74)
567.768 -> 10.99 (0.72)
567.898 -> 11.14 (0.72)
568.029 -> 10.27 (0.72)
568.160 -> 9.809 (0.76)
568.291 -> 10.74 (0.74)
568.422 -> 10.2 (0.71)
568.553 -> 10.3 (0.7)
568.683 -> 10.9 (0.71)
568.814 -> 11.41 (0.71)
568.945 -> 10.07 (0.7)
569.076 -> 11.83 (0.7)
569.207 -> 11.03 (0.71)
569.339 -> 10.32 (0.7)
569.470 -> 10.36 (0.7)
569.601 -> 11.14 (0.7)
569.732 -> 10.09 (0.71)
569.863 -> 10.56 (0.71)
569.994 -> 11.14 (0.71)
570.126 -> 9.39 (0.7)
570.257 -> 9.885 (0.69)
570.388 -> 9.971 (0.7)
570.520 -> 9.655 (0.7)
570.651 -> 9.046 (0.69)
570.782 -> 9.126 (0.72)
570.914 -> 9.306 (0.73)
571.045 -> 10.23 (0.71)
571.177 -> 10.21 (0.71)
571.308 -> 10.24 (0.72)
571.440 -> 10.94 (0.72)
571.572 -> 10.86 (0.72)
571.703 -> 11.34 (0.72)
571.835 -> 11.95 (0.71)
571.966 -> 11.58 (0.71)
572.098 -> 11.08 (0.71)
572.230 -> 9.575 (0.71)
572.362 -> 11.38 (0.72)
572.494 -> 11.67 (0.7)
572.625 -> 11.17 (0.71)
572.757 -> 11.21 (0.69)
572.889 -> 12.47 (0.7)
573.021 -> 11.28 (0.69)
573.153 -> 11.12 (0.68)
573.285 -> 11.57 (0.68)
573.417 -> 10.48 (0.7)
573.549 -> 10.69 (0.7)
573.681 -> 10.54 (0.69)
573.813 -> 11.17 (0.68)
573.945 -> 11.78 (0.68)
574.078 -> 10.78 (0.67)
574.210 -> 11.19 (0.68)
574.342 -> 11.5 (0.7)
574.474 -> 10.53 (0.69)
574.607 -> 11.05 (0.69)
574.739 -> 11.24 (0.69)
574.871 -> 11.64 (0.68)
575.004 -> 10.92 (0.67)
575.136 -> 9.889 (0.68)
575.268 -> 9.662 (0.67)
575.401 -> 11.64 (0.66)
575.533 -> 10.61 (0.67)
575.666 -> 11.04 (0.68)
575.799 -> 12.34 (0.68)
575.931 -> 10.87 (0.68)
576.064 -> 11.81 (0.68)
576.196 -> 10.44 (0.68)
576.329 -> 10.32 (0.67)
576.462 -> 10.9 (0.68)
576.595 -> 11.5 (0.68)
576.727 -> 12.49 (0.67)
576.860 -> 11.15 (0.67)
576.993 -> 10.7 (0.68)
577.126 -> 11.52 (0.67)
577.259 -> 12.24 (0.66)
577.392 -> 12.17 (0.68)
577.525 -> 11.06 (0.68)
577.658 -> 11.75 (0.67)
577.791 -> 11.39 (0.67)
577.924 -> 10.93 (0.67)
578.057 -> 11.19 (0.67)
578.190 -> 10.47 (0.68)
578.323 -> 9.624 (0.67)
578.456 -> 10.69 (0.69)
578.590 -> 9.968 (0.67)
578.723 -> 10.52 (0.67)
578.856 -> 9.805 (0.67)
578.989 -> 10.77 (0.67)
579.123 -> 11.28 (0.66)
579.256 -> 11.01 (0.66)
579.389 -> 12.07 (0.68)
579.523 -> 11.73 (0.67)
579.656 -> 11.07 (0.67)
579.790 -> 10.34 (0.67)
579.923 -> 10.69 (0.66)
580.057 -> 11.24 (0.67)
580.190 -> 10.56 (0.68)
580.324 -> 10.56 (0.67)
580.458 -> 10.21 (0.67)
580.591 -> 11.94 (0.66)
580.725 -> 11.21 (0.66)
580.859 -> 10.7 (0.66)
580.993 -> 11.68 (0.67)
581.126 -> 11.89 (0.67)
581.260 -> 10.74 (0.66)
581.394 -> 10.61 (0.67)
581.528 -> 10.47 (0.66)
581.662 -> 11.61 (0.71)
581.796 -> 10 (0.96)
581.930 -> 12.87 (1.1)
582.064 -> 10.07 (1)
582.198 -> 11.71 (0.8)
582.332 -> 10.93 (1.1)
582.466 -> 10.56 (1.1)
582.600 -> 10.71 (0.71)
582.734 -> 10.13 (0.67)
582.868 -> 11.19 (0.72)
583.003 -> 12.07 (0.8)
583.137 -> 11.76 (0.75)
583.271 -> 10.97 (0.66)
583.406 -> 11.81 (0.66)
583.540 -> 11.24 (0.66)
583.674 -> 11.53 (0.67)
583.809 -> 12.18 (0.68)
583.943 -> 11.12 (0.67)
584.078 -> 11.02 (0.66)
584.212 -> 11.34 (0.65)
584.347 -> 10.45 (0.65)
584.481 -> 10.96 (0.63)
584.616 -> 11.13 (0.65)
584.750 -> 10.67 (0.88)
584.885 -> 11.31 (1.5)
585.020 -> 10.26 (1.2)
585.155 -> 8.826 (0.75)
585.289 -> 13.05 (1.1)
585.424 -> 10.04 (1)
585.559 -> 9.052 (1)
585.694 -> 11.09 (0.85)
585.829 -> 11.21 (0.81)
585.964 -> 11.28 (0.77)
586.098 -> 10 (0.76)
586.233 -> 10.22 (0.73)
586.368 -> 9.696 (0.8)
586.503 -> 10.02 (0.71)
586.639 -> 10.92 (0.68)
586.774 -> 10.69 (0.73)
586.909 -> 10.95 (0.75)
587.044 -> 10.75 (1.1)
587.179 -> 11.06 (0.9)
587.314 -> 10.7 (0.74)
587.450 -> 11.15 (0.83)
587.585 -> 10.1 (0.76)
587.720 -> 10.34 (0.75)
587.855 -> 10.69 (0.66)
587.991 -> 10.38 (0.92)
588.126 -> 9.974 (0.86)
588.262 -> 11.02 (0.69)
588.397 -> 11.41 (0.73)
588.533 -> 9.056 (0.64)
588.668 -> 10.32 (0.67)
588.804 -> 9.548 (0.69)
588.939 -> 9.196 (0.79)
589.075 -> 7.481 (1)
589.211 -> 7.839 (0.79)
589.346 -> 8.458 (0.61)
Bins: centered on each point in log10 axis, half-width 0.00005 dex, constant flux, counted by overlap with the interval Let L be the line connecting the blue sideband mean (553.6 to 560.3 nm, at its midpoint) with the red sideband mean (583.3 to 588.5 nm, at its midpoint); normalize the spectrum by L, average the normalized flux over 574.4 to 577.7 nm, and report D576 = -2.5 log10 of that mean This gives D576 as -0.047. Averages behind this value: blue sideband 10.6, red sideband 10.8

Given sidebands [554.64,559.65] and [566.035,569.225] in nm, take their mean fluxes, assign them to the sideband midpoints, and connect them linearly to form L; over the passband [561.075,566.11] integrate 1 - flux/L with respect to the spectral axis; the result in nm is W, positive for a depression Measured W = 0.04 nm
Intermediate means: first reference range 10.6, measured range 10.6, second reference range 10.8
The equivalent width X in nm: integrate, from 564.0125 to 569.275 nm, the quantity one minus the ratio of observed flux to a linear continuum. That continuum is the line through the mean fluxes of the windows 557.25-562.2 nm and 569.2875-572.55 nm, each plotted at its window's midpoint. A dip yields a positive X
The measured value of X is -0.145 nm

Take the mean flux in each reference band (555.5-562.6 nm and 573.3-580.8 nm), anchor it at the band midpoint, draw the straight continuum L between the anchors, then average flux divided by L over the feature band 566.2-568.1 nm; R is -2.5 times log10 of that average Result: -0.02 mag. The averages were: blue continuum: 10.5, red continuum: 11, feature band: 10.9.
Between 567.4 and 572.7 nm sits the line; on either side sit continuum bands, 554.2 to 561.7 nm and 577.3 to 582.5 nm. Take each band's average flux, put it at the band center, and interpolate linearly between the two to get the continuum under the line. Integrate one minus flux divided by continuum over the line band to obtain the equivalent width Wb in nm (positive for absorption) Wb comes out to 0.101 nm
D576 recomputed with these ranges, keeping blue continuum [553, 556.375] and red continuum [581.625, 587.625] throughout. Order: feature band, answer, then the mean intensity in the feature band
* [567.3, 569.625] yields 0.01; 10.7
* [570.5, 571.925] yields 0.05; 10.3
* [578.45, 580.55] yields 0.01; 10.8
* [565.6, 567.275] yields 0.01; 10.6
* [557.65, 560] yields 0.00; 10.7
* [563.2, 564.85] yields 0.01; 10.6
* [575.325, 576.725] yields -0.04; 11.2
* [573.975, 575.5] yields -0.01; 10.9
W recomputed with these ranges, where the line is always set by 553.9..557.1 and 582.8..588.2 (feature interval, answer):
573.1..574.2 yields -0.028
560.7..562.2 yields 0.035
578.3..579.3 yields 0.028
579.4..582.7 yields -0.066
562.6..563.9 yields -0.014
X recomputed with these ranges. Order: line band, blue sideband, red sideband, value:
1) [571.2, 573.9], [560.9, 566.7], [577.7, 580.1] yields -0.09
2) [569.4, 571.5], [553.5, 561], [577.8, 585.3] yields 0.14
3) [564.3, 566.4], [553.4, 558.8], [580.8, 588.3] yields 0.02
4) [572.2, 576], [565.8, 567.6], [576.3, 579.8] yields -0.04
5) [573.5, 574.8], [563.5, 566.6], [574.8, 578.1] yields 0.01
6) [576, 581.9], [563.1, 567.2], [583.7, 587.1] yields -0.17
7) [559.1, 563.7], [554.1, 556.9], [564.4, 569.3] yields 0.07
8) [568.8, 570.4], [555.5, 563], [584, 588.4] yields 0.00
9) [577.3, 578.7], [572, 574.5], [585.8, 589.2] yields -0.01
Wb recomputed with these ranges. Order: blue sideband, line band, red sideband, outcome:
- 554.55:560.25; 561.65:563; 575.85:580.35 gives -0.01 nm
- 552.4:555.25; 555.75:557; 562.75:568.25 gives 0.02 nm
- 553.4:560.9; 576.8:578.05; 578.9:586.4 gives -0.06 nm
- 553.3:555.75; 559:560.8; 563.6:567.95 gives 0.04 nm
